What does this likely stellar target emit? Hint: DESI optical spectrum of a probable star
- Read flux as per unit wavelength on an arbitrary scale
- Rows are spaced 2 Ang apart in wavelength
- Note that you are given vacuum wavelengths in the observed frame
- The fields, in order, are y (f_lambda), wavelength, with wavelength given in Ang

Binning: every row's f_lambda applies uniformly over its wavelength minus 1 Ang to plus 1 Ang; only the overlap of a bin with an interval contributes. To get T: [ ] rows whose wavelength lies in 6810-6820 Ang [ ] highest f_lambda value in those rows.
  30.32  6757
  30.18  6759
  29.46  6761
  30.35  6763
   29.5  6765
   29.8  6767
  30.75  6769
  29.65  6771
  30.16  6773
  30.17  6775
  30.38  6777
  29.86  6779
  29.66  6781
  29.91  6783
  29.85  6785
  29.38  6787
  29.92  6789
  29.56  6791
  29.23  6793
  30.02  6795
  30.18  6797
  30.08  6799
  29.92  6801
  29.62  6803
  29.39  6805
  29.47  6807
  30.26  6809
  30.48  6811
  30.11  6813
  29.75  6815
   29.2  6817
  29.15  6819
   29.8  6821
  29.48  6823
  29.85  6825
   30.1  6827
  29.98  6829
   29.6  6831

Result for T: 30.48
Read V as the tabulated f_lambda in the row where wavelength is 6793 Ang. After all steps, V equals 29.23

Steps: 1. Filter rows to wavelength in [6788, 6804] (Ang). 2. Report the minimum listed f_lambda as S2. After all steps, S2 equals 29.23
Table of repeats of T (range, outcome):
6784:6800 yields 30.18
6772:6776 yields 30.17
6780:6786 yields 29.91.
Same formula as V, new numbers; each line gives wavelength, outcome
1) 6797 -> 30.18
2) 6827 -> 30.1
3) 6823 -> 29.48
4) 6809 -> 30.26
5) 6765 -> 29.5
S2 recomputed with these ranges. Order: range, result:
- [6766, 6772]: 29.65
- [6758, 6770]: 29.46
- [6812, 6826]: 29.15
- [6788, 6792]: 29.56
